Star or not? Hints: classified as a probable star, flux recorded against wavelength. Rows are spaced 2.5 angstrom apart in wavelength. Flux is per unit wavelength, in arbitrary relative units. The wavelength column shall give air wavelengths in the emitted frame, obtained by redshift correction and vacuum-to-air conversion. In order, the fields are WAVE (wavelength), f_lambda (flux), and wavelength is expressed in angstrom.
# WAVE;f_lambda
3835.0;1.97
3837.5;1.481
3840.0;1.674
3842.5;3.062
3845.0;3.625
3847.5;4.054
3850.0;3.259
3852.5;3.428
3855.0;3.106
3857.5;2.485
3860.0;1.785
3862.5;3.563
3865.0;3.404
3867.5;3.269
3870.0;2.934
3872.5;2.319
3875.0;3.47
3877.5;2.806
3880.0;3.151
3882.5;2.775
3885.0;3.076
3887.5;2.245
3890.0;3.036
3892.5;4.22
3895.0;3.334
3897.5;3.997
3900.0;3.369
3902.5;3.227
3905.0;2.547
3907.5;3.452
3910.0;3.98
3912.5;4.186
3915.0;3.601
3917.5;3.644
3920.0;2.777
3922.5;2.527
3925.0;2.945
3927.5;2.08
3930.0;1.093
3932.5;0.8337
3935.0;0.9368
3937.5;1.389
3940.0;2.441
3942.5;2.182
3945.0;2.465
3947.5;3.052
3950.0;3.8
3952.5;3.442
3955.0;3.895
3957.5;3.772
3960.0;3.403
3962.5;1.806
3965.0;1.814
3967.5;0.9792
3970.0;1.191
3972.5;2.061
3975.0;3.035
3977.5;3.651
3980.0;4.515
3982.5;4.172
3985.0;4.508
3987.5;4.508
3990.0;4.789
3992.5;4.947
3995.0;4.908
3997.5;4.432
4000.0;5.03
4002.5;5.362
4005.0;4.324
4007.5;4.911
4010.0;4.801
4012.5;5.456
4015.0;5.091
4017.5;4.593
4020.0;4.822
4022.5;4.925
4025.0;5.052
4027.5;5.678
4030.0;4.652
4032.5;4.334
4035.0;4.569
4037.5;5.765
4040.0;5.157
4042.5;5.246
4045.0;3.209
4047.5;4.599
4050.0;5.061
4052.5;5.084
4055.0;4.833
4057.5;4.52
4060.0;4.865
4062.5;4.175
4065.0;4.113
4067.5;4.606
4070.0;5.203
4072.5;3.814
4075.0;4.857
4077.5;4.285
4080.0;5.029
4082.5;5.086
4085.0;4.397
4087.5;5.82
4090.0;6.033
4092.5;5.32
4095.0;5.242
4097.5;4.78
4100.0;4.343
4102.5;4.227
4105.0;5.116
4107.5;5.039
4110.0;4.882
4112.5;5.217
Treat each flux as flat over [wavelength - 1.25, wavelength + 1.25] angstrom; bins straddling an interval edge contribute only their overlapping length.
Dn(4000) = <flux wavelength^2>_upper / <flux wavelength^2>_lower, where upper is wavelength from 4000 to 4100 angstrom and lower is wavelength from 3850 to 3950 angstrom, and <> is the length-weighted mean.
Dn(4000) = 1.83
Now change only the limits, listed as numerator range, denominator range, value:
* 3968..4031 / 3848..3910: 1.50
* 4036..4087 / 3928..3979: 2.10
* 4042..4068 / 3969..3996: 1.22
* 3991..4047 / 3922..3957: 2.12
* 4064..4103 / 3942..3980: 1.86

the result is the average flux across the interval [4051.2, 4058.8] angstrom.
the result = 4.81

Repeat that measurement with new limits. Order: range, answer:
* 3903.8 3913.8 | 3.55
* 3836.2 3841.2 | 1.58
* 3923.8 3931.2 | 2.04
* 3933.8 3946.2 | 1.88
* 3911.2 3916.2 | 3.9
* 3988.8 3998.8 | 4.77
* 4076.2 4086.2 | 4.7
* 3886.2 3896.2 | 3.21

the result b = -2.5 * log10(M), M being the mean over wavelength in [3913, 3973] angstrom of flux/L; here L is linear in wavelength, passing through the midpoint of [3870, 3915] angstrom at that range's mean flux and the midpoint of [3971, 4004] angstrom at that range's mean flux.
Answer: 0.469 mag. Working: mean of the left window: 3.25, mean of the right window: 4.28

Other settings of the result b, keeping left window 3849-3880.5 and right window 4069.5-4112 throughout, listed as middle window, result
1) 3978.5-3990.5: -0.12 mag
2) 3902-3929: 0.09 mag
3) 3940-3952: 0.27 mag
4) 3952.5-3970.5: 0.44 mag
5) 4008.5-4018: -0.18 mag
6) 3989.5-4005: -0.18 mag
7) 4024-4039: -0.14 mag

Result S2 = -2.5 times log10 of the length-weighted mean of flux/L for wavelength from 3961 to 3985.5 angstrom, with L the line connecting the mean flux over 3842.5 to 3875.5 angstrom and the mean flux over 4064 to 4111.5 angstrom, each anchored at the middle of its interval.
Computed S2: 0.42 mag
